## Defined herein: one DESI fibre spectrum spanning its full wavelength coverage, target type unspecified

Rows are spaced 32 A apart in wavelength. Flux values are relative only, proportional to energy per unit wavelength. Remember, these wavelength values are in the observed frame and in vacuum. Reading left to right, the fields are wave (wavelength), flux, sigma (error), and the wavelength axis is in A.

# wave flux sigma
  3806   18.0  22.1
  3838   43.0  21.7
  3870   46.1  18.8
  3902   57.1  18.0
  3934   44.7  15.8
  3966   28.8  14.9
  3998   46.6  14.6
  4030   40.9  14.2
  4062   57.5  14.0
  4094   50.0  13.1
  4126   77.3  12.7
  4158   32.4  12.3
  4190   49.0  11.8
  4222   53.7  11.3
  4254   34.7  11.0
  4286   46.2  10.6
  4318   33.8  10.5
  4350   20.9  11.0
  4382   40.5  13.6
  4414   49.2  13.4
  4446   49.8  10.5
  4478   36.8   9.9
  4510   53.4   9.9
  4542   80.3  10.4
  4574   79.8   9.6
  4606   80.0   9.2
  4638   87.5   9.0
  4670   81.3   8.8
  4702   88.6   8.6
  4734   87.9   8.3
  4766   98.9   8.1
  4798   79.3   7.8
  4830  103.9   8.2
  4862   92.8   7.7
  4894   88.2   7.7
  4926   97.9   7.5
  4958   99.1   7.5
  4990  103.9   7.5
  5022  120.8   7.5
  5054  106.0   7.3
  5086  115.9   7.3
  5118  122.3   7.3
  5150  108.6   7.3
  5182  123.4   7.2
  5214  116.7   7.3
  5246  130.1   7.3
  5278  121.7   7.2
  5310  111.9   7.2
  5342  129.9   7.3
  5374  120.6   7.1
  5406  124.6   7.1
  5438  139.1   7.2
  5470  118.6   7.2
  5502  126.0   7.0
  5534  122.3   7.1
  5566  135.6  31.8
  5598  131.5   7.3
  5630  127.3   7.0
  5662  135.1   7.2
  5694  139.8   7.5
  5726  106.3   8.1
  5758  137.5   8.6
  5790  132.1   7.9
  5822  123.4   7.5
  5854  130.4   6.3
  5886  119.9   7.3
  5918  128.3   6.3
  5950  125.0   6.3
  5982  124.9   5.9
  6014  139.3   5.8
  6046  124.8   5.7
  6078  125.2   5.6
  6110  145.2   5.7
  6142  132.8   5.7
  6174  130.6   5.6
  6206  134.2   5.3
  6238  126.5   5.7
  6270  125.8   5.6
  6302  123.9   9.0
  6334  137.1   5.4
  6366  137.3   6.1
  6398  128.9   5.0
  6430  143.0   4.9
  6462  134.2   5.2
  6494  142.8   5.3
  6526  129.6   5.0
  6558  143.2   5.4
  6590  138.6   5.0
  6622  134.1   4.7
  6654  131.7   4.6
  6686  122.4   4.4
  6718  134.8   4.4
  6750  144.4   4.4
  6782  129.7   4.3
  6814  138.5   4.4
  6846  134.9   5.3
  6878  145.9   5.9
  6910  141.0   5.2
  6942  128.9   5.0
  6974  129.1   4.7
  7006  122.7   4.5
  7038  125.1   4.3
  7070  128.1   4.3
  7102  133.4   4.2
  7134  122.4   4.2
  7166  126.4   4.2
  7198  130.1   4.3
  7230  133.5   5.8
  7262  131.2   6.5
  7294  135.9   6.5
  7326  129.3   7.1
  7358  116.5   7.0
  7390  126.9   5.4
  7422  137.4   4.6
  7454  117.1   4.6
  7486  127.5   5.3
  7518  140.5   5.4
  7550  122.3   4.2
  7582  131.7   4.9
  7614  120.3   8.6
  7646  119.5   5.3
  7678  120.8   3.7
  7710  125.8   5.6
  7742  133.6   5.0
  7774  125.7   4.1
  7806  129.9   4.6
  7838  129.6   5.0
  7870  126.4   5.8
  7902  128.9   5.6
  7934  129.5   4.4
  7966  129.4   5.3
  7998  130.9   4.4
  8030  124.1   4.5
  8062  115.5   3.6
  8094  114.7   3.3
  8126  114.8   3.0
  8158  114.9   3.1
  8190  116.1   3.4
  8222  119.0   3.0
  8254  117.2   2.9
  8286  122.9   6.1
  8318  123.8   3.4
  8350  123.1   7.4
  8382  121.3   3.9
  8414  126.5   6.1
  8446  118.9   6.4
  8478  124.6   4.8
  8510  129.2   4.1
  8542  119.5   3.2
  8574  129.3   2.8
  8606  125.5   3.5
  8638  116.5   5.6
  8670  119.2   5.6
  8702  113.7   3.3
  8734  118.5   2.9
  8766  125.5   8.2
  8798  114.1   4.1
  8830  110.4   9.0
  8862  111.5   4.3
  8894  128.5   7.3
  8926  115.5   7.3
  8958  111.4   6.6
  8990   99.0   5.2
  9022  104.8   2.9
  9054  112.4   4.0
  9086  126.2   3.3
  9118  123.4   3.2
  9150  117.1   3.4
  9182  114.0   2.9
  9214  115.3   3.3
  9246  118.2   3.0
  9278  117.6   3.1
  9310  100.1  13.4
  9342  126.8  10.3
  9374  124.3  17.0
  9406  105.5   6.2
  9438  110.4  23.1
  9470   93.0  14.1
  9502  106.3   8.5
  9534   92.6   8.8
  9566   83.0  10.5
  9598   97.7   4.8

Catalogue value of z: 0.13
